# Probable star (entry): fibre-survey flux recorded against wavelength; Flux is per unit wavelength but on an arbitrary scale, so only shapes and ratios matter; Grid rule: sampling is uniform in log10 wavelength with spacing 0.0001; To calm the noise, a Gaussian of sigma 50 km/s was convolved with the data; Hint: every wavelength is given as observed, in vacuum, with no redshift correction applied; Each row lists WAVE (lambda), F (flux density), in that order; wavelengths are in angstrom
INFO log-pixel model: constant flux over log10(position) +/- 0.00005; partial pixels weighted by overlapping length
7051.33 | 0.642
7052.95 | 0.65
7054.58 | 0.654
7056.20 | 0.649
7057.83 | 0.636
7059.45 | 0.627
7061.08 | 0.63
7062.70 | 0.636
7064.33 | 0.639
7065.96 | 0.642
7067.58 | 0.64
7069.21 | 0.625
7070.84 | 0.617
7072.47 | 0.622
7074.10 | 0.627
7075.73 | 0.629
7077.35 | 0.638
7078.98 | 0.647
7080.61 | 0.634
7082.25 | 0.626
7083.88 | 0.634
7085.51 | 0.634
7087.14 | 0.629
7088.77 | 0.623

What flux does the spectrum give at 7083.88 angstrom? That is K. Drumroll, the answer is 0.634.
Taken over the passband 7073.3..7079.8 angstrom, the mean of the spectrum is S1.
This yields 0.636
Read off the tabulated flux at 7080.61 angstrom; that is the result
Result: 0.634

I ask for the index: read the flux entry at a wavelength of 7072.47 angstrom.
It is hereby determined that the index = 0.622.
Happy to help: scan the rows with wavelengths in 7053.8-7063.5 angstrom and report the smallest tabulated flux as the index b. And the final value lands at 0.627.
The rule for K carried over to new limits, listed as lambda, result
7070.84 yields 0.617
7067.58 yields 0.64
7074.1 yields 0.627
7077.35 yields 0.638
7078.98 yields 0.647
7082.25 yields 0.626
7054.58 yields 0.654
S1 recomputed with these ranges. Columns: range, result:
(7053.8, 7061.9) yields 0.64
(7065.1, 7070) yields 0.636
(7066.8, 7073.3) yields 0.625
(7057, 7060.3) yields 0.631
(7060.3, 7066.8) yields 0.637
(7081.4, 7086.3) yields 0.63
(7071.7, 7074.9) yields 0.624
